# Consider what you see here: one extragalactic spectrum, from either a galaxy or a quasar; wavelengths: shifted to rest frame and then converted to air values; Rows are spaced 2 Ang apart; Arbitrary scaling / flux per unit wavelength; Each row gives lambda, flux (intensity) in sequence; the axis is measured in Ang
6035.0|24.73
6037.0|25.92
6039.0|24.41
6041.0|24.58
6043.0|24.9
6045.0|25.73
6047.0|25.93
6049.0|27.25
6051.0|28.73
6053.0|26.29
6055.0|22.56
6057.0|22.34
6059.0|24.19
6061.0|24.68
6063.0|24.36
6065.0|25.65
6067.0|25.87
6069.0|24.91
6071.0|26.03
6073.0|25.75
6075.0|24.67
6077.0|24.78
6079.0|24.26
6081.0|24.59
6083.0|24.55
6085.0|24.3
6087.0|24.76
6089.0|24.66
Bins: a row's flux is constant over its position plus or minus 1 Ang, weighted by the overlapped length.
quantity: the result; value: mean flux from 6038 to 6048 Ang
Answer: 25.1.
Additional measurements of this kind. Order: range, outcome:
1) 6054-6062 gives 23.4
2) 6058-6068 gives 24.9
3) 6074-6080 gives 24.6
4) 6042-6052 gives 26.5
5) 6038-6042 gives 24.5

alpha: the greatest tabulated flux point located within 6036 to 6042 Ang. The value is 25.92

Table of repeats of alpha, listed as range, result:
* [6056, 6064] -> 24.68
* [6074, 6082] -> 24.78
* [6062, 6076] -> 26.03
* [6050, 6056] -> 28.73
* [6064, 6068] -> 25.87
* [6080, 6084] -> 24.59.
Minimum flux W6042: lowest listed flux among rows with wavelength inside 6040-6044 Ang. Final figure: 24.58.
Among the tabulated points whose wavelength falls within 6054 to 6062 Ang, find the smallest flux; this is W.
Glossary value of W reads 22.34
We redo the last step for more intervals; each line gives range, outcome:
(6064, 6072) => 24.91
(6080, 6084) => 24.55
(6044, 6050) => 25.73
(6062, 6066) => 24.36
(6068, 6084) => 24.26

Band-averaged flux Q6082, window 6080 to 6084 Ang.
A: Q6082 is 24.6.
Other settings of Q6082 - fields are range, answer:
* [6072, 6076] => 25.2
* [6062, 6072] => 25.4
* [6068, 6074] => 25.6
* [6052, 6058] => 23.7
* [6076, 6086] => 24.5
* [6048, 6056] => 26.2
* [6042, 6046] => 25.3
